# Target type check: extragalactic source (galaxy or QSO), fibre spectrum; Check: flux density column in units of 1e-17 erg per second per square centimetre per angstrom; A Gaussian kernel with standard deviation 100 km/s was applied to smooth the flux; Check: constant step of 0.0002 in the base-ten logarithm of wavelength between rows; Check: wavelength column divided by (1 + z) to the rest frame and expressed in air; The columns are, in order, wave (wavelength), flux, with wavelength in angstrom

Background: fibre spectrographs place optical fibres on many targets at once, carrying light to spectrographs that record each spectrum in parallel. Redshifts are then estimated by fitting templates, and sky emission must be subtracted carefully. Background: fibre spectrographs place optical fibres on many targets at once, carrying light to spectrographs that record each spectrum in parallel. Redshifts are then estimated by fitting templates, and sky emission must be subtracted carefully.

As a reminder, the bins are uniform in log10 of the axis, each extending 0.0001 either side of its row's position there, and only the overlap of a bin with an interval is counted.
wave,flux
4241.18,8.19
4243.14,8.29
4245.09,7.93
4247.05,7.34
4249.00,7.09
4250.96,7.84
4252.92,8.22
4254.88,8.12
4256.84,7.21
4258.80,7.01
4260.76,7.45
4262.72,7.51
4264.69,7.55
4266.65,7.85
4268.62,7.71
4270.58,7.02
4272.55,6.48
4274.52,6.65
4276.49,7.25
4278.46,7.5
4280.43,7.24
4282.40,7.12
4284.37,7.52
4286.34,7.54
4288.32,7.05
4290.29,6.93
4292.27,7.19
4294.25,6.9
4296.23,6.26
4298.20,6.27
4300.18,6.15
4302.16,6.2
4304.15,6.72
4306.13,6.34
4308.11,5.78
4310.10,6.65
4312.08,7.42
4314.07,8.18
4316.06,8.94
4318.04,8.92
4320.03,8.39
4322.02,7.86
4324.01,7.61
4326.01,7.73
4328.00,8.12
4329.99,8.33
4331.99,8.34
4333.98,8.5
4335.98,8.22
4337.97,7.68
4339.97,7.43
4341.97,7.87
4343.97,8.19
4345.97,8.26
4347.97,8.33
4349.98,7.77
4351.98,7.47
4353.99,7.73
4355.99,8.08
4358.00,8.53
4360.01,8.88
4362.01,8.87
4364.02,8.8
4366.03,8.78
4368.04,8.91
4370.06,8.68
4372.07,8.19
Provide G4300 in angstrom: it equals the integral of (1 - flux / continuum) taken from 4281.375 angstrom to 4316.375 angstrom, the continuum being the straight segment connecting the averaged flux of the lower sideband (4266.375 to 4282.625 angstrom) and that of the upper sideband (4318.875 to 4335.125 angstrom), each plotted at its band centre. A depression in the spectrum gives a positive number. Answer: 3.19 angstrom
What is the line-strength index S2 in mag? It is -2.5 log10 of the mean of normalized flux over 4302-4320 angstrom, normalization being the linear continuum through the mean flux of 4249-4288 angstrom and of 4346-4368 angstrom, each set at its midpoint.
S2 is 0.07 mag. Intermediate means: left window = 7.39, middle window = 7.35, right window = 8.35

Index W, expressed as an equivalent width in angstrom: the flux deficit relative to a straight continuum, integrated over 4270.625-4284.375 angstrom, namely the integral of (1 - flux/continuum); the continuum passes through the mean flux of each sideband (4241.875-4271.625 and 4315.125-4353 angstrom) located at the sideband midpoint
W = 1.2 angstrom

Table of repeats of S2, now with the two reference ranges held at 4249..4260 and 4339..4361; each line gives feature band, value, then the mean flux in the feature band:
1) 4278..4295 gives 0.08 mag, 7.22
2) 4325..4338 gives -0.03 mag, 8.17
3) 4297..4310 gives 0.24 mag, 6.27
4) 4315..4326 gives -0.05 mag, 8.29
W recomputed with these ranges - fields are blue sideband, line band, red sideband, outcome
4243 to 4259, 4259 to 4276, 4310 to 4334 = 1.11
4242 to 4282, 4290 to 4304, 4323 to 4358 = 2.09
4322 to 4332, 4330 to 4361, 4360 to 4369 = 1.14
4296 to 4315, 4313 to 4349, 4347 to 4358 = -4.19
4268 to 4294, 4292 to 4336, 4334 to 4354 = 0.87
